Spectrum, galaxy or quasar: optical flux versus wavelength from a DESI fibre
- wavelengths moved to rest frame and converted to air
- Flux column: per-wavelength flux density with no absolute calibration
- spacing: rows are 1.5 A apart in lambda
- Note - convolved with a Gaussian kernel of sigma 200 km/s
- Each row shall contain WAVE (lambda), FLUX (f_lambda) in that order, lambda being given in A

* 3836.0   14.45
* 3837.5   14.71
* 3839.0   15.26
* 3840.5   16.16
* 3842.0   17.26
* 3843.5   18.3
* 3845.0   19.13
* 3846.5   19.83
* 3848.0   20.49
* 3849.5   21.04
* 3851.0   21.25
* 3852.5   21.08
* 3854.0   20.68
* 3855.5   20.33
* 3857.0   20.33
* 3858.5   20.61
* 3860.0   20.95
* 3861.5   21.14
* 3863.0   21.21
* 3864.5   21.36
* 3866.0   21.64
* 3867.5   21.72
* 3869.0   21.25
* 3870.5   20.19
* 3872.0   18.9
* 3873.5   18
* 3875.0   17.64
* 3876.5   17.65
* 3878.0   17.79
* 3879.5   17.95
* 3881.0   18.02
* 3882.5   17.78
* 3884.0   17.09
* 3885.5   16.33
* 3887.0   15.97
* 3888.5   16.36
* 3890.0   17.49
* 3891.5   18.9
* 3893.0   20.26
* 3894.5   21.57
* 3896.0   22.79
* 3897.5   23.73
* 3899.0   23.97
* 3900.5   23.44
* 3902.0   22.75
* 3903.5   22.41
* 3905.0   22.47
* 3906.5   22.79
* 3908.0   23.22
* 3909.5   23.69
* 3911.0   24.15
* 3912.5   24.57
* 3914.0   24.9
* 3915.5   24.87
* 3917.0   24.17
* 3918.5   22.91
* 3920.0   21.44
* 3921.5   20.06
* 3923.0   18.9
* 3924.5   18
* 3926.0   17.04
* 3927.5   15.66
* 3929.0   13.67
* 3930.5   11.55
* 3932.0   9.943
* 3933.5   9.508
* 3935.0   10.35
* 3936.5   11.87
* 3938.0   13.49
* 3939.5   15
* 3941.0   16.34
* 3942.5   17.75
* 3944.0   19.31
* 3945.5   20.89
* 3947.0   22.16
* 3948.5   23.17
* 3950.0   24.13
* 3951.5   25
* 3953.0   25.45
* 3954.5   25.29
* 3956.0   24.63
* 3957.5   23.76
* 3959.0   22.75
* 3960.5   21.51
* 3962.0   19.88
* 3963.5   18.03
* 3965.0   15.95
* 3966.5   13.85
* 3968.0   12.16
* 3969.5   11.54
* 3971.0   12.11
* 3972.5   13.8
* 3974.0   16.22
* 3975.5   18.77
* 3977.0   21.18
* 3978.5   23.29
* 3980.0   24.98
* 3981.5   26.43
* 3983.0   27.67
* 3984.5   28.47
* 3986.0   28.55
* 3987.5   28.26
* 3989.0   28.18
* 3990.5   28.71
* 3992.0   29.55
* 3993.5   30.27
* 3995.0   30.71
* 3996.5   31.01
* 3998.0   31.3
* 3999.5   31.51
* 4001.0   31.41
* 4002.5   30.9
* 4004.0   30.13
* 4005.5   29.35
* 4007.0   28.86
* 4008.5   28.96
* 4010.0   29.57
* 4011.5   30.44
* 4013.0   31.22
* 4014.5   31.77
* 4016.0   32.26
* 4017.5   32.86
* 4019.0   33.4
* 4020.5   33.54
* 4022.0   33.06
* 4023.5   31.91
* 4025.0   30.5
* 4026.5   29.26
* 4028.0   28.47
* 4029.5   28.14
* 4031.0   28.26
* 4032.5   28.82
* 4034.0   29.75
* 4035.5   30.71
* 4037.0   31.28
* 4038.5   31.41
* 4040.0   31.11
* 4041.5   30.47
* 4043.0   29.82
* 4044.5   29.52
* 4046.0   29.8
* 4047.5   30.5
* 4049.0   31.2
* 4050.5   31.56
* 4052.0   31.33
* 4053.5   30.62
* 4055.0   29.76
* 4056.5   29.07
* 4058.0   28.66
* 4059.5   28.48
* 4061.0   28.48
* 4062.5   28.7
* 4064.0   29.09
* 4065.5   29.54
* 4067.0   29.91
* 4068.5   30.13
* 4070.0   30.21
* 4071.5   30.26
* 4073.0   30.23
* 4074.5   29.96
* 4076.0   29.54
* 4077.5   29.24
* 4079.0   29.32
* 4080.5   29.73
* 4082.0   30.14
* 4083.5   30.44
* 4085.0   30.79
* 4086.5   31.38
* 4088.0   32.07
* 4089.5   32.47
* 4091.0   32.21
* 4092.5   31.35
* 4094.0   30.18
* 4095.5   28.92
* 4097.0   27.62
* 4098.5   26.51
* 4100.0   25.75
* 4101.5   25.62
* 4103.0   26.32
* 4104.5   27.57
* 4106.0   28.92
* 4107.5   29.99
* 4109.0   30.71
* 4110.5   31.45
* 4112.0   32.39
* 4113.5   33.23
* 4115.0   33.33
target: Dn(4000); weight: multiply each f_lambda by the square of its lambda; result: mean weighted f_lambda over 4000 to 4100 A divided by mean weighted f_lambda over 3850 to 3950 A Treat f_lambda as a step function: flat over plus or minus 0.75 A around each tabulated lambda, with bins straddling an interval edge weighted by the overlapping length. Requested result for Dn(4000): 1.67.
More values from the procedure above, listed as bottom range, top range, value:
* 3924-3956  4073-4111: 1.81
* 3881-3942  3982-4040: 1.68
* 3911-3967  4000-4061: 1.66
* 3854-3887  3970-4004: 1.43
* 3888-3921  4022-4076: 1.44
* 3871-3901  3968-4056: 1.59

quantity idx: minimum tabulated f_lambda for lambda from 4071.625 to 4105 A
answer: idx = 25.62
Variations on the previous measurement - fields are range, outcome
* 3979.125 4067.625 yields 24.98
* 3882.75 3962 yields 9.508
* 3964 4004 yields 11.54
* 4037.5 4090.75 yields 28.48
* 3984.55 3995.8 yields 28.18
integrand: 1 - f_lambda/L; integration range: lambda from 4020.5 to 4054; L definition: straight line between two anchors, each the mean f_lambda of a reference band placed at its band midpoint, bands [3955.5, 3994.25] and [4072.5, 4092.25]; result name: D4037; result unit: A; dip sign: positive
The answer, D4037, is -4.3 A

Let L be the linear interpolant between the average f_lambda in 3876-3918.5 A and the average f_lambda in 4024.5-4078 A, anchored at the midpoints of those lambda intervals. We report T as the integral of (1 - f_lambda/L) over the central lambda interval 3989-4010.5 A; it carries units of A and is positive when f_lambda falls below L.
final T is -2.6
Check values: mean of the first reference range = 21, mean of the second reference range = 29.8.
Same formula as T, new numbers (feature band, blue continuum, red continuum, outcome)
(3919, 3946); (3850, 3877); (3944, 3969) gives 6.77 A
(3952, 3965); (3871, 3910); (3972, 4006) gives 1.31 A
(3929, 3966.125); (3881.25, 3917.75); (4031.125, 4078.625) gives 8.70 A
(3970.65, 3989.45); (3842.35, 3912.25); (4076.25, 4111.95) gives 1.30 A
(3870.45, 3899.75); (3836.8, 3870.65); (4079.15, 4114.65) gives 3.12 A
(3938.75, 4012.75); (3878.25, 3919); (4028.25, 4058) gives 6.26 A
